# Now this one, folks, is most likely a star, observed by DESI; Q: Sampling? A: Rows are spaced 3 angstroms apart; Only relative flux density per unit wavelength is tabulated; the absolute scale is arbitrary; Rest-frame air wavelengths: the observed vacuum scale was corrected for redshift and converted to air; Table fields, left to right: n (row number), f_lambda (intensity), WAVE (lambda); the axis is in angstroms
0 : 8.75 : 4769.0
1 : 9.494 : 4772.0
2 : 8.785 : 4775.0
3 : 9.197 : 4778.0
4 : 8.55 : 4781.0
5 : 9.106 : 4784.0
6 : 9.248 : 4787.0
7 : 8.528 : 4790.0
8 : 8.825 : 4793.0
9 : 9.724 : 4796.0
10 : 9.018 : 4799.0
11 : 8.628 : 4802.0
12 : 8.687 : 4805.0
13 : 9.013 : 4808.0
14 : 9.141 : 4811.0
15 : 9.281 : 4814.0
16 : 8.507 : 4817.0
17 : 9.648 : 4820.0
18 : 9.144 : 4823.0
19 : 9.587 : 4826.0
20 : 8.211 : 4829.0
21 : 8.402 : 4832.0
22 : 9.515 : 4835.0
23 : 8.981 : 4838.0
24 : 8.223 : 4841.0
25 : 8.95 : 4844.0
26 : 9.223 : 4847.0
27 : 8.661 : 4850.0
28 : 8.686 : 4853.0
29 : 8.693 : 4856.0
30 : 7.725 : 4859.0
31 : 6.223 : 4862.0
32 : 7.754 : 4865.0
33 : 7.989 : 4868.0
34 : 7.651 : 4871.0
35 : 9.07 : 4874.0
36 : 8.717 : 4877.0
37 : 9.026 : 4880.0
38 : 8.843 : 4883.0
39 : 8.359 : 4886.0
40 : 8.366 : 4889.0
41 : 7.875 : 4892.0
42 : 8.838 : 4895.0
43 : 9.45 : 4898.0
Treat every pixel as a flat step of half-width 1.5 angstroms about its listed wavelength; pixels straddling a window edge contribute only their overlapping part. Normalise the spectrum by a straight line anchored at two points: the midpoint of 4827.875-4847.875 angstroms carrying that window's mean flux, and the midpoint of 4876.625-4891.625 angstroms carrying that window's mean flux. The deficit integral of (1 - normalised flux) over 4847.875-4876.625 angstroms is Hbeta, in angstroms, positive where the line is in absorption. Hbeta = 1.9 angstroms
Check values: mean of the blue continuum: 8.78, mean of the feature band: 8.1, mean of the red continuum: 8.6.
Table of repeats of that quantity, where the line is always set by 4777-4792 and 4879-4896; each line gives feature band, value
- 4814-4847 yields -0.78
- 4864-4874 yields 0.71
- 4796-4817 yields -0.36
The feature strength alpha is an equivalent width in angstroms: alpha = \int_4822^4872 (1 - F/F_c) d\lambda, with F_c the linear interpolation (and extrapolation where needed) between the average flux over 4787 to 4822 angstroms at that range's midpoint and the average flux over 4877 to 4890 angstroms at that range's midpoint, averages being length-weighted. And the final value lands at 2.2 angstroms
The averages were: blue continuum 9.01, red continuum 8.67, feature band 8.45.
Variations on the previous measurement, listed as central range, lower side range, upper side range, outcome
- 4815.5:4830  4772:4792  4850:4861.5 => -0.9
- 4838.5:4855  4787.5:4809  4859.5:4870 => -2.0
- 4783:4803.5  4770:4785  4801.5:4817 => -0.1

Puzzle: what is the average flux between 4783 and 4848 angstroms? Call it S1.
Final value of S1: 8.98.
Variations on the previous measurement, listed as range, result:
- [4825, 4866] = 8.48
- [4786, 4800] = 9.06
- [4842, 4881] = 8.33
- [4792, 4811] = 9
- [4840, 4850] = 8.81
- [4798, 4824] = 9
